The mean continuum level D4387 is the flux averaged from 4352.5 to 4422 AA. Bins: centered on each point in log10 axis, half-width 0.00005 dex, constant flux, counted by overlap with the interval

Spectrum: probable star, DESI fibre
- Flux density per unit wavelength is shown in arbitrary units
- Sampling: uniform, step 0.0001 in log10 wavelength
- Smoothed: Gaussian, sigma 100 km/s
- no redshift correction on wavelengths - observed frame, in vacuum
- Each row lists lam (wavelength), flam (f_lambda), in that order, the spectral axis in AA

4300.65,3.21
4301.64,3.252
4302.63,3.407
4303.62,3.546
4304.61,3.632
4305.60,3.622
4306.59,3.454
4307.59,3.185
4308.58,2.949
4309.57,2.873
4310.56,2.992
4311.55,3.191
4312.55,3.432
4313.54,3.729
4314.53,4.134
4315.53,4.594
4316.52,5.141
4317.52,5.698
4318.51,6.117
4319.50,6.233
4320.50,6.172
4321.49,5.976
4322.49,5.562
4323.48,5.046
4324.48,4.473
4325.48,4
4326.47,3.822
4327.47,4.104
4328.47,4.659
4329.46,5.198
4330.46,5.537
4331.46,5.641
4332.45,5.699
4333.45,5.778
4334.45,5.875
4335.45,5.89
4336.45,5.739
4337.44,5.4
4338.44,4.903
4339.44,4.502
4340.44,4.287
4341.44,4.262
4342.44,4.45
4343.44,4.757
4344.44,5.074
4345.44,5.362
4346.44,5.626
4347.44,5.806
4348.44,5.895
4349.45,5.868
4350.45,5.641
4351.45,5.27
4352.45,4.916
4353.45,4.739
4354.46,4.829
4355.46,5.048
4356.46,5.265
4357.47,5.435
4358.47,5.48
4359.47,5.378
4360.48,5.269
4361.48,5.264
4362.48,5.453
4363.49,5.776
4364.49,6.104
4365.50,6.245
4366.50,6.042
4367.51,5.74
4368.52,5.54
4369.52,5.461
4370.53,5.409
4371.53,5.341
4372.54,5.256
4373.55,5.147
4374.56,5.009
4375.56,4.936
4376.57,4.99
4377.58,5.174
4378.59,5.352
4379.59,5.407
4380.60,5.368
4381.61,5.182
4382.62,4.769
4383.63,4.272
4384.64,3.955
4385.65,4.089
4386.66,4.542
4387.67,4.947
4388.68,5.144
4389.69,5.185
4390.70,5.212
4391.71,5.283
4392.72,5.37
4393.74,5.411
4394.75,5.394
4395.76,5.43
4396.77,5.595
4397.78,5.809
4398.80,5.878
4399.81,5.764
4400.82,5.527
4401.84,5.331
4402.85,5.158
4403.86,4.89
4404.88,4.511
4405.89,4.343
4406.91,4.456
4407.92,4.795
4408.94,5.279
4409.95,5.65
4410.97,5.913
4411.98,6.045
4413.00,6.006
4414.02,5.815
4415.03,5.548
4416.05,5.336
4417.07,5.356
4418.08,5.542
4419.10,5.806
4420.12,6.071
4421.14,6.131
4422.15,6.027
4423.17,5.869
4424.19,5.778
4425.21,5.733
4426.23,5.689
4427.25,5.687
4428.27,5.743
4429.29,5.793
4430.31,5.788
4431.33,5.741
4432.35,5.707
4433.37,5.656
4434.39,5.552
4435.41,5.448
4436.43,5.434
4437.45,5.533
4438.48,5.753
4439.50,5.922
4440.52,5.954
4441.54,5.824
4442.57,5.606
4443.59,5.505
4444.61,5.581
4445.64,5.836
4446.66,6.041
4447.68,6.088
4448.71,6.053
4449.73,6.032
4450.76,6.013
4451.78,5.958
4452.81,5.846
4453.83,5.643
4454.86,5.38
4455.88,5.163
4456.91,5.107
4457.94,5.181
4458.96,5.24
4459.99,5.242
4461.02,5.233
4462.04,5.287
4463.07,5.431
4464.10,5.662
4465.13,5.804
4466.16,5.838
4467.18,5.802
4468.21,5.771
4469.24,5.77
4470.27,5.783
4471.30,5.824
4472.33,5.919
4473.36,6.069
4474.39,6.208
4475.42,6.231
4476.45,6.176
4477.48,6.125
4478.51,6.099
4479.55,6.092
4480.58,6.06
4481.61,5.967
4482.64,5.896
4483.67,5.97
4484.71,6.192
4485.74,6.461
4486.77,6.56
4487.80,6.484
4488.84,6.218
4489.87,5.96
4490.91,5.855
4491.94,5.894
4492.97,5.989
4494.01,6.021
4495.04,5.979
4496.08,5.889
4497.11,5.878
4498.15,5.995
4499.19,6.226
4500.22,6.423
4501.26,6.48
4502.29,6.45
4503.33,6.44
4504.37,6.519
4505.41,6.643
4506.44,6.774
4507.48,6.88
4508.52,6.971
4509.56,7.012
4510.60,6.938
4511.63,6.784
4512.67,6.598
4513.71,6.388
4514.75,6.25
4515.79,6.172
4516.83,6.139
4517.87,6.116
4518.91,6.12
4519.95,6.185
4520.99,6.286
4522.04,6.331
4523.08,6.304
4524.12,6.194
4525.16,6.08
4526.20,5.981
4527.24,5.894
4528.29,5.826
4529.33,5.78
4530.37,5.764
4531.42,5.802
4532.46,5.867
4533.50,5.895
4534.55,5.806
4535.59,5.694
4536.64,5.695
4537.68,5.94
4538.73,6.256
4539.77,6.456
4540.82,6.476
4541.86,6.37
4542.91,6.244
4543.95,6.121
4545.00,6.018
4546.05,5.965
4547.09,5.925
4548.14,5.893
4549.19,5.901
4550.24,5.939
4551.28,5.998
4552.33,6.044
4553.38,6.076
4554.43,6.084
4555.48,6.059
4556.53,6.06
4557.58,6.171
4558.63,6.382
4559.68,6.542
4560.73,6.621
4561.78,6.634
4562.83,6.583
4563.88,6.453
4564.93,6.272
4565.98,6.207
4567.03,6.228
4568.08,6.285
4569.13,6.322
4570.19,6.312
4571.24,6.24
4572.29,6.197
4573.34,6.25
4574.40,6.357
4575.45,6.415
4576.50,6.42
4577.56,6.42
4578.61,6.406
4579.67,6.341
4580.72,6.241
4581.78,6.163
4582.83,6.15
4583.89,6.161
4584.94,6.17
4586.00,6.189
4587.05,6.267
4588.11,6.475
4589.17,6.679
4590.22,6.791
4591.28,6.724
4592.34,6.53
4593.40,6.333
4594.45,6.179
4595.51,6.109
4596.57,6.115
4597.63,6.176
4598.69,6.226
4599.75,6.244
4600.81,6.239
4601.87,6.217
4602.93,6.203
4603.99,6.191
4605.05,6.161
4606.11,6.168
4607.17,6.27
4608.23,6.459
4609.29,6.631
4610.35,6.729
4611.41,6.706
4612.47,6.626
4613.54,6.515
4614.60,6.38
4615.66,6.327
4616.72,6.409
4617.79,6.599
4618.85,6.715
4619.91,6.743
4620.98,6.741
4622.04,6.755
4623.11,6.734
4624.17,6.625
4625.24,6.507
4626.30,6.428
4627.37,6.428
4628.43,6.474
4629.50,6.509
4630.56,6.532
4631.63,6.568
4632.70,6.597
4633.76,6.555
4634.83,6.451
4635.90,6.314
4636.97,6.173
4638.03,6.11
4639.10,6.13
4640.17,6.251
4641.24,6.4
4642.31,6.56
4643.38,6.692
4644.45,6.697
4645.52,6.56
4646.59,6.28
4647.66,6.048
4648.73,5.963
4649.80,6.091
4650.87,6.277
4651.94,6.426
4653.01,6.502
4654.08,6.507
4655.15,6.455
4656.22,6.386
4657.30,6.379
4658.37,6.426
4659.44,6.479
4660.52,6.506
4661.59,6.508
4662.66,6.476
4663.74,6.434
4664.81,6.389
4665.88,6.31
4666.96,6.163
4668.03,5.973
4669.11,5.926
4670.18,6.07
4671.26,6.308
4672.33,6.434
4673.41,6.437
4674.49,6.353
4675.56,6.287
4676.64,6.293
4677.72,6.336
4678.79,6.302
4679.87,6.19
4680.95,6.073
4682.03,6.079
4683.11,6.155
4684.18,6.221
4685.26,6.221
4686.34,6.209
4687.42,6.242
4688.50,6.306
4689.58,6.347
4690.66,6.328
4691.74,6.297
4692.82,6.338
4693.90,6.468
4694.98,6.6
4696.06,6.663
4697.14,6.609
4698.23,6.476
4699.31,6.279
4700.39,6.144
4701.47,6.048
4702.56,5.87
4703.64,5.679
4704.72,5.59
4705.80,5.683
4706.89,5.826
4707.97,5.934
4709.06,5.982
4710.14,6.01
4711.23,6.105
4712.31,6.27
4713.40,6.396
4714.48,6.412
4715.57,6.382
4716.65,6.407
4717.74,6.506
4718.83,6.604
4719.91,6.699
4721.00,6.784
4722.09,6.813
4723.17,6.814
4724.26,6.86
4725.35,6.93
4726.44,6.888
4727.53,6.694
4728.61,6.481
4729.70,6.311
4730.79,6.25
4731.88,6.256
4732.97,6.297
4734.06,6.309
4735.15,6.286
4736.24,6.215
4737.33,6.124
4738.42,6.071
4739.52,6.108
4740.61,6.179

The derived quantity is 5.31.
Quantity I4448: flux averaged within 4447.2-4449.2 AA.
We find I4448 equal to 6.05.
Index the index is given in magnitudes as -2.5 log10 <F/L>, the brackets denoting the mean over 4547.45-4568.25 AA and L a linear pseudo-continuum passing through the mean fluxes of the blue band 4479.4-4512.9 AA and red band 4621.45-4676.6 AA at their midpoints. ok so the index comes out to 0.02 mag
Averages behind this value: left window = 6.32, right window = 6.39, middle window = 6.22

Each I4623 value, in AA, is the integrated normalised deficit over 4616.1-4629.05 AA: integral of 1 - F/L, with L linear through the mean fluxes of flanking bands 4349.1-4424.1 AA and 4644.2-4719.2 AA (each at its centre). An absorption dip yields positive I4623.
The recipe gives -1.1 AA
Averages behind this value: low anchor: 5.34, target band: 6.59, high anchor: 6.27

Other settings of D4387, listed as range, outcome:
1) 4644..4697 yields 6.32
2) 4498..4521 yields 6.48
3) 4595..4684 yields 6.37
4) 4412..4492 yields 5.8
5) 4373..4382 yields 5.17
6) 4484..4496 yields 6.13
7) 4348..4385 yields 5.31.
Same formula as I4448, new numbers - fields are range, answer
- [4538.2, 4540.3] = 6.34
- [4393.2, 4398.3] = 5.52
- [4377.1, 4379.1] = 5.28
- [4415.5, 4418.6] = 5.41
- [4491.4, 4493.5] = 5.95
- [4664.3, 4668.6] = 6.2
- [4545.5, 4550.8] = 5.93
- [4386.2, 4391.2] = 5.01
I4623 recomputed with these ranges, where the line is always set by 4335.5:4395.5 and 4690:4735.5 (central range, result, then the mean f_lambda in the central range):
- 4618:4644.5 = -1.9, 6.5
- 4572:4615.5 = -2.8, 6.35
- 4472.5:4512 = -4.6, 6.28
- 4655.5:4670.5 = -0.3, 6.32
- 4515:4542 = -1.5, 6.05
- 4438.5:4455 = -1.1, 5.84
